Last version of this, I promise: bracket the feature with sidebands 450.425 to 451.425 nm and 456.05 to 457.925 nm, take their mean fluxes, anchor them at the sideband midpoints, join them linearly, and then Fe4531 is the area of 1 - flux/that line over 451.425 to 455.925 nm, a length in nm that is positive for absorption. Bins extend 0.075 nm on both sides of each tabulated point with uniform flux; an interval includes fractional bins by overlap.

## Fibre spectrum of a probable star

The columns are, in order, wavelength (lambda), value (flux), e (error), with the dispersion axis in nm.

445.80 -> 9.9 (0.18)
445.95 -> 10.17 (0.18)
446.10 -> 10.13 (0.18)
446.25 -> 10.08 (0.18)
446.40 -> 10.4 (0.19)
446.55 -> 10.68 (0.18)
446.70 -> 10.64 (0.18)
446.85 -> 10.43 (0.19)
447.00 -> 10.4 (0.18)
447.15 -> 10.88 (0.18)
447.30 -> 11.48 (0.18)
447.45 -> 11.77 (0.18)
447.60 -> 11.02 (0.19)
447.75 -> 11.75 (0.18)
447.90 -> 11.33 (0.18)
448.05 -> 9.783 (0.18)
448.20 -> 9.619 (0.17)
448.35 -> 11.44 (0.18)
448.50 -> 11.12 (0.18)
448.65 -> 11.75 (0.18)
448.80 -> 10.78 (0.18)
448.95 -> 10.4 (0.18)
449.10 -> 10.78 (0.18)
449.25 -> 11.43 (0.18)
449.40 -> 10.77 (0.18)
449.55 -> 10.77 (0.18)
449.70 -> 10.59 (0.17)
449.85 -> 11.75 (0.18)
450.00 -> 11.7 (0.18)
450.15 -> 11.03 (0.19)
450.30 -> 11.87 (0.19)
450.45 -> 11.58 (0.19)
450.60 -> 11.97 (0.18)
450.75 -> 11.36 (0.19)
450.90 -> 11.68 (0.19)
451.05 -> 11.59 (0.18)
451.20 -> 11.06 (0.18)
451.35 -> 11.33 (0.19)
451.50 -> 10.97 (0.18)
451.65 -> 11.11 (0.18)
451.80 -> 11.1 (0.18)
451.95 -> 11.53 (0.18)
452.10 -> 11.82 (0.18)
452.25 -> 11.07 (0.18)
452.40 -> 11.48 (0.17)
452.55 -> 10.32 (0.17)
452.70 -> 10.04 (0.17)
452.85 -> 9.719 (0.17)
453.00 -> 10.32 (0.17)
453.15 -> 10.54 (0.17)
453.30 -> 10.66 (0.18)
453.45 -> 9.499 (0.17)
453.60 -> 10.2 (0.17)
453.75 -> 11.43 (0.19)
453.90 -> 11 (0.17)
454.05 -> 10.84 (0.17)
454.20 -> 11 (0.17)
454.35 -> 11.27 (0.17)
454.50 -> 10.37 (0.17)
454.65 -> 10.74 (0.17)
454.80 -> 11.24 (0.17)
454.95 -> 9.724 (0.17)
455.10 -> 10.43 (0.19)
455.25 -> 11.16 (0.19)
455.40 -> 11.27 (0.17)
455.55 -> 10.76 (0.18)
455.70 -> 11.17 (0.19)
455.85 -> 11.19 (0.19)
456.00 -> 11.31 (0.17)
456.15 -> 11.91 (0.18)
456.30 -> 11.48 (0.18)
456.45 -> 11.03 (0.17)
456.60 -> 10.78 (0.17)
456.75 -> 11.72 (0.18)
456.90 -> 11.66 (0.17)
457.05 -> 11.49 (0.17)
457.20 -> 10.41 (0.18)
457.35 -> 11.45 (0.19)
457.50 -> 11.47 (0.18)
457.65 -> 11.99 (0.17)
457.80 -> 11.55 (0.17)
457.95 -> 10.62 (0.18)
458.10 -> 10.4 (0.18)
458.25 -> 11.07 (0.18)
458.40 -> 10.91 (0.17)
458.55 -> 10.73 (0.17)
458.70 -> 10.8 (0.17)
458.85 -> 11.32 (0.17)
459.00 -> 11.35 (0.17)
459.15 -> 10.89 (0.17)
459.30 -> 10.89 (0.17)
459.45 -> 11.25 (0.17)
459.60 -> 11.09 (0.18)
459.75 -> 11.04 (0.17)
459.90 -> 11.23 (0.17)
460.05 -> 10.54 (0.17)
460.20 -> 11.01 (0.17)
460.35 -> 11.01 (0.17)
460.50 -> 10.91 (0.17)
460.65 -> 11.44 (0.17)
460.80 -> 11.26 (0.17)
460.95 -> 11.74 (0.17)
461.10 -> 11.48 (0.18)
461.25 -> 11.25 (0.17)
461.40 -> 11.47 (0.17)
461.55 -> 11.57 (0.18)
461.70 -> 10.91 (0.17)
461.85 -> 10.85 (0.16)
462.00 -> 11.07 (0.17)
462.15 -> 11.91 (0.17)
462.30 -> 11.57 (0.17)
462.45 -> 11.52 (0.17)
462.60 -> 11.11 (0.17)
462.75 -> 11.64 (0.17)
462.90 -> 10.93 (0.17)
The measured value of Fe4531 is 0.26 nm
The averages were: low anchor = 11.5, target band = 10.8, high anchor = 11.4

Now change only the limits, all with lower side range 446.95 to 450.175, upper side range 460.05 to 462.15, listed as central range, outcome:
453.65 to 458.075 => 0.01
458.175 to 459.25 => 0.02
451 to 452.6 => -0.02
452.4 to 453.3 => 0.06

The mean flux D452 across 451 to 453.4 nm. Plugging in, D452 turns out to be 10.9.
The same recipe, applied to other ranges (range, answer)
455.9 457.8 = 11.4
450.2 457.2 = 11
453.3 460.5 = 11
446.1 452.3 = 11.1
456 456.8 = 11.4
